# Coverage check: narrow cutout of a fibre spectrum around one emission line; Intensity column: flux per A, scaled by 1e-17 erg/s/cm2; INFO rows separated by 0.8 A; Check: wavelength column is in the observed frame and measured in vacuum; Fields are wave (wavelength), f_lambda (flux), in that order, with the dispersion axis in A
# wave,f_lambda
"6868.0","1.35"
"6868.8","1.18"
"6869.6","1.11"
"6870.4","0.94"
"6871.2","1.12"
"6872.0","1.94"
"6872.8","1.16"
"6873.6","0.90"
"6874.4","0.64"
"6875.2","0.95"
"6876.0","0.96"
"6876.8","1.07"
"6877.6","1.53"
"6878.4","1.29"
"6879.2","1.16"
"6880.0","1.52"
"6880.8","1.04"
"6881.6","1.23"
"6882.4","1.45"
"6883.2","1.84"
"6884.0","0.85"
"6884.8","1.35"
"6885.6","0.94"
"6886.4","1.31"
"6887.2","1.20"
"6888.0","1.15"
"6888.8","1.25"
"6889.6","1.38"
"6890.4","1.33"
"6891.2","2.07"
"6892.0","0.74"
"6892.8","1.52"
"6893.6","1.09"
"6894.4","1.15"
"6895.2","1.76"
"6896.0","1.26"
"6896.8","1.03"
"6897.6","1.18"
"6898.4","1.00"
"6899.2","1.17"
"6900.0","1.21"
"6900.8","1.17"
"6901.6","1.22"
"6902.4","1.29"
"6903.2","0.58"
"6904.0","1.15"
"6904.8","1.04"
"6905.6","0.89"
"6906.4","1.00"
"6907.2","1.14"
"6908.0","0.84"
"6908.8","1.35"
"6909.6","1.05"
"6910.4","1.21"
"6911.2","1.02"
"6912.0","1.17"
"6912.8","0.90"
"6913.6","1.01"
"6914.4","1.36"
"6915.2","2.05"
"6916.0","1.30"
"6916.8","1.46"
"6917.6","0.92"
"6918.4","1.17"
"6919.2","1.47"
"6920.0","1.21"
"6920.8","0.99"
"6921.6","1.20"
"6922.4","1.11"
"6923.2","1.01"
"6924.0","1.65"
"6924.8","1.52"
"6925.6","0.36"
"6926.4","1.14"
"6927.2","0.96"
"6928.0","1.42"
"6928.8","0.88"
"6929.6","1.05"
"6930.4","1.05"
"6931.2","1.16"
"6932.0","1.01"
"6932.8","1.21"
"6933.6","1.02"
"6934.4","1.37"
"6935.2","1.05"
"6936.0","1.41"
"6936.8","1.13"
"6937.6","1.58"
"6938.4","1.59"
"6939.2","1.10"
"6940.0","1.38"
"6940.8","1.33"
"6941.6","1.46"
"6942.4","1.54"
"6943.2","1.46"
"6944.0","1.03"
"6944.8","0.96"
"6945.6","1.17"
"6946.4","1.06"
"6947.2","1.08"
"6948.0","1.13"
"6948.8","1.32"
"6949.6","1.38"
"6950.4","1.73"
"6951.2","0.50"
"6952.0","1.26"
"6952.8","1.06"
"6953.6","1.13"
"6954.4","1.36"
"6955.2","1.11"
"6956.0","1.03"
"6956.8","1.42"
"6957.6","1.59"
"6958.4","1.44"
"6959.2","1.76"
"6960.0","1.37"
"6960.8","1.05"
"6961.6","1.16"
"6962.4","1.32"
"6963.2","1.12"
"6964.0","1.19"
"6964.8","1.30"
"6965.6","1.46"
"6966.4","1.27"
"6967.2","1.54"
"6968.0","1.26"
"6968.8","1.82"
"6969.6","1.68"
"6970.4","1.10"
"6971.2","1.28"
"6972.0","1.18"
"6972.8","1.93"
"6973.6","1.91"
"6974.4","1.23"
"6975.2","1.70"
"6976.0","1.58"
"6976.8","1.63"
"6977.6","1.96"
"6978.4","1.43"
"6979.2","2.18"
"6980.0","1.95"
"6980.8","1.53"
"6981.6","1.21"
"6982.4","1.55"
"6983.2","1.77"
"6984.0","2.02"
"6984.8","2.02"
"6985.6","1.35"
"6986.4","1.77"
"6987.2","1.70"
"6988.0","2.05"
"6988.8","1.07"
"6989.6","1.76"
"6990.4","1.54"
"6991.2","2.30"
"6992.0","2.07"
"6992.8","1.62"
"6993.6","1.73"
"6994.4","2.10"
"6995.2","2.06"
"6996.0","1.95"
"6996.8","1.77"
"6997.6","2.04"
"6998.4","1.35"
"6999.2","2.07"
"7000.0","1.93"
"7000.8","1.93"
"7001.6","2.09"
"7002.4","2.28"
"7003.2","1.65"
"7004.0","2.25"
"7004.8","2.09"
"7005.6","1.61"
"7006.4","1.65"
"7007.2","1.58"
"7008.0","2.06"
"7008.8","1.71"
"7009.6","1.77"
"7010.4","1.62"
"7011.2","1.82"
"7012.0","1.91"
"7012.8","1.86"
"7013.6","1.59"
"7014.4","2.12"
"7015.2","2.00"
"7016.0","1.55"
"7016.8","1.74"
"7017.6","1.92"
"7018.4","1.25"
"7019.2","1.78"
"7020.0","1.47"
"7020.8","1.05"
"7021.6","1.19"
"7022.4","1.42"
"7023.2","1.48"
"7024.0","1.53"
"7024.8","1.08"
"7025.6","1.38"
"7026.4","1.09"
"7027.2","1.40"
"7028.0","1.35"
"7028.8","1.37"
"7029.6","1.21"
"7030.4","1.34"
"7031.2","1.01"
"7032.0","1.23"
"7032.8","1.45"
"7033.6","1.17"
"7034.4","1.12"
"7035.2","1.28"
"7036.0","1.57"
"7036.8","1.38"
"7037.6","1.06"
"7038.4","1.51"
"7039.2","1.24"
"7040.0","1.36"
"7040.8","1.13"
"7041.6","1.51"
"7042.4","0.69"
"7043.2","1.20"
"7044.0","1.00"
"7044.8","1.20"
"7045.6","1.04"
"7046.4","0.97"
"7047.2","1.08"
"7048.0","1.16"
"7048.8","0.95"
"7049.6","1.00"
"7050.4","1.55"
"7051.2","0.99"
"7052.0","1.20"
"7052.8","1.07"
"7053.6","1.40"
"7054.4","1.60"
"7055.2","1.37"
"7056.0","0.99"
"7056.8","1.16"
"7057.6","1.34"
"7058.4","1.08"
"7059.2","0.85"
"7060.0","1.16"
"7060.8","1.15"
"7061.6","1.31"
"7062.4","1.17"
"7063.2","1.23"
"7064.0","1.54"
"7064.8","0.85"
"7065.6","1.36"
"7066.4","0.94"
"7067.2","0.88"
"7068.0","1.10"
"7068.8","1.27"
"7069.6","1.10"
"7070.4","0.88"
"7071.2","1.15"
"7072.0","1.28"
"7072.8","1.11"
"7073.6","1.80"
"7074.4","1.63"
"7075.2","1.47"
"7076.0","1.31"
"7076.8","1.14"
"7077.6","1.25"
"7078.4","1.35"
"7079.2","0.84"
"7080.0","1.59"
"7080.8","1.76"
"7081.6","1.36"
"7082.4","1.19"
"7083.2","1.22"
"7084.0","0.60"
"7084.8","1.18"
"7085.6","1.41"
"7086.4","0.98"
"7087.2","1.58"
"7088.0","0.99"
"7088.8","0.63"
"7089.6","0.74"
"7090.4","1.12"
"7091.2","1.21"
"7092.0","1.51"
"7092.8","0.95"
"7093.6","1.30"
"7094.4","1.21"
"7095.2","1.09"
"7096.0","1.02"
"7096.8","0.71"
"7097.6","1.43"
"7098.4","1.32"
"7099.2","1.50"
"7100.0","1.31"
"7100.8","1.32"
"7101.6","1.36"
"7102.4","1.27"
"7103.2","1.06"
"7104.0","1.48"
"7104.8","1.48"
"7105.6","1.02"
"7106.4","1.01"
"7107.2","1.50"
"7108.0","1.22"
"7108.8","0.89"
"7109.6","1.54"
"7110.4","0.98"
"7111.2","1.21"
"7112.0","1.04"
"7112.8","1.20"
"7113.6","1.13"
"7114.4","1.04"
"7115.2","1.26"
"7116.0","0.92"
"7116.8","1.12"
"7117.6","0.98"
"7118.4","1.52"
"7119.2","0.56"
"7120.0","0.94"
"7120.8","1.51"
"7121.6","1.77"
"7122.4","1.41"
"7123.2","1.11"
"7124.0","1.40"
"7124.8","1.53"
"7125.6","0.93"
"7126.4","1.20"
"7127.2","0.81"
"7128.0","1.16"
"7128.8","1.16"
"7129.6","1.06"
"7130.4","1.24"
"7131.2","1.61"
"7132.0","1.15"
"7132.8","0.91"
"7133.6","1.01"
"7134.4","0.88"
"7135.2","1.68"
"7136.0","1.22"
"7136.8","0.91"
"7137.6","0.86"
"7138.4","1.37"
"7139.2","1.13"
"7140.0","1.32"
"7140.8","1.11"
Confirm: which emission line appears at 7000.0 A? Mg II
